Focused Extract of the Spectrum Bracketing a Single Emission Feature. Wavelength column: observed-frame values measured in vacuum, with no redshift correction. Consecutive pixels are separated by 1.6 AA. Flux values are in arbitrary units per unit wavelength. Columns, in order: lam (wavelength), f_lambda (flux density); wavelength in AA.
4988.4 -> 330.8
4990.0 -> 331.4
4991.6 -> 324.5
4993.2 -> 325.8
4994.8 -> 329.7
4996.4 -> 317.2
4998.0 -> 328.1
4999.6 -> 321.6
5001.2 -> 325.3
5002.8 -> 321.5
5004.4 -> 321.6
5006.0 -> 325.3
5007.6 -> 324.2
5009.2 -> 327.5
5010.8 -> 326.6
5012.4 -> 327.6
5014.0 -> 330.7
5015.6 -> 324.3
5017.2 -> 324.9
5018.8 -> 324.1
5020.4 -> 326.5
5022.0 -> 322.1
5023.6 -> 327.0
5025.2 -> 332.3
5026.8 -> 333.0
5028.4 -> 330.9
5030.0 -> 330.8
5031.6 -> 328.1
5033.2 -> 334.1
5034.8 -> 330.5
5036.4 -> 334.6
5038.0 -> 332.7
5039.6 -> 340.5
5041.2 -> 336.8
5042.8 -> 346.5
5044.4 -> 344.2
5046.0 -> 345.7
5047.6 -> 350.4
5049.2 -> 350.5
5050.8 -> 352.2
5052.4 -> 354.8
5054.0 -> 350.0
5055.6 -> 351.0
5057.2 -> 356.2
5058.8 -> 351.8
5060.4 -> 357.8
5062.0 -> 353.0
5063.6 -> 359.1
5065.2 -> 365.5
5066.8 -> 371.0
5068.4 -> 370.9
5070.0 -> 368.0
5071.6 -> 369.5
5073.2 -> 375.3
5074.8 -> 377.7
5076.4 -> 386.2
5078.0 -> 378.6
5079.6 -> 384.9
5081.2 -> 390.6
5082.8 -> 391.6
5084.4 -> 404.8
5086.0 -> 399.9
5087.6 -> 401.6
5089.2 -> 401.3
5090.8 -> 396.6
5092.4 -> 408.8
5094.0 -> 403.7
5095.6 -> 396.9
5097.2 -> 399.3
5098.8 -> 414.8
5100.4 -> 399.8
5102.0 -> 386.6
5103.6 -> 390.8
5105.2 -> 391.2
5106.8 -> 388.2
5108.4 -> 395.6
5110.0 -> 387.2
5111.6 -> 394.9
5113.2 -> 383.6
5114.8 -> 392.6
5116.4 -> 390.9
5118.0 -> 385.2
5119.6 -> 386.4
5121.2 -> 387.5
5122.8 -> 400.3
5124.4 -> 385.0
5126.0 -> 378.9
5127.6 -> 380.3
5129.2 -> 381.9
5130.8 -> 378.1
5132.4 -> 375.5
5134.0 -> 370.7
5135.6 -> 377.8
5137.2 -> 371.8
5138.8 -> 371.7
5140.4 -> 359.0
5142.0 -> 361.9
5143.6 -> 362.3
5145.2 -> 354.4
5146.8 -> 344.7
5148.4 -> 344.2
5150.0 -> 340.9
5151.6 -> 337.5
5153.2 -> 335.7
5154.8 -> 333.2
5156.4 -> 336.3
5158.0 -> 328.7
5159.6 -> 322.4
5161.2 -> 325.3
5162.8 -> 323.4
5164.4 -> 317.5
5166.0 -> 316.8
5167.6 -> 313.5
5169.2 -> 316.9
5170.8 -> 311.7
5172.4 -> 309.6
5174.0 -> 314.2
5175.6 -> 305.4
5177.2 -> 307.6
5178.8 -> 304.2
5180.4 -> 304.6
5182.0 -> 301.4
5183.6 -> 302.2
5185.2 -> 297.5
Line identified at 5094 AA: C III]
